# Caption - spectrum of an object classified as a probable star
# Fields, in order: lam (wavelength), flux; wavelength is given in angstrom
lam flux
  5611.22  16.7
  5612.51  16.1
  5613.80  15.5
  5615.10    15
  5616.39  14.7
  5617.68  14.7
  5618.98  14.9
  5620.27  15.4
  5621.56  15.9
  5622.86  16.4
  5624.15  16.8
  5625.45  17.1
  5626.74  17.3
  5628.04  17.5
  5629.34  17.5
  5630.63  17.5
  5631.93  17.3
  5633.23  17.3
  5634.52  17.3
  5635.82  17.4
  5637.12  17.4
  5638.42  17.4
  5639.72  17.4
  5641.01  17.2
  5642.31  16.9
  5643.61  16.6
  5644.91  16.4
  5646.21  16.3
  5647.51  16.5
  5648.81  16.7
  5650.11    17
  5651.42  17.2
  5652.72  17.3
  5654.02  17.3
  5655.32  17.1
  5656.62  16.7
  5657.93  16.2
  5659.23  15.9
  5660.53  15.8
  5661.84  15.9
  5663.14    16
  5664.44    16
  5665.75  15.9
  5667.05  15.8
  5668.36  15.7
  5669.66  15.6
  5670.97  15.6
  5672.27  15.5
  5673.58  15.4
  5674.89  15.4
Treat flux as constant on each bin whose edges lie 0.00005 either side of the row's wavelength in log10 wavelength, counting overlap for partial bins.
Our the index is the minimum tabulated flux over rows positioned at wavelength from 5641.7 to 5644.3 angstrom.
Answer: 16.6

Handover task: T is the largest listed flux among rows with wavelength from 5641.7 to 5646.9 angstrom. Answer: 16.9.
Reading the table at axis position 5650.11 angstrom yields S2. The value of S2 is 17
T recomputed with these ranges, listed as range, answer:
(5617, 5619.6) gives 14.9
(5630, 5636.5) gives 17.5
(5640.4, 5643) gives 17.2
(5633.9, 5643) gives 17.4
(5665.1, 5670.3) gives 15.9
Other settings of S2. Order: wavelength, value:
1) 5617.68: 14.7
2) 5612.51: 16.1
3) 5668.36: 15.7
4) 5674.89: 15.4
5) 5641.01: 17.2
